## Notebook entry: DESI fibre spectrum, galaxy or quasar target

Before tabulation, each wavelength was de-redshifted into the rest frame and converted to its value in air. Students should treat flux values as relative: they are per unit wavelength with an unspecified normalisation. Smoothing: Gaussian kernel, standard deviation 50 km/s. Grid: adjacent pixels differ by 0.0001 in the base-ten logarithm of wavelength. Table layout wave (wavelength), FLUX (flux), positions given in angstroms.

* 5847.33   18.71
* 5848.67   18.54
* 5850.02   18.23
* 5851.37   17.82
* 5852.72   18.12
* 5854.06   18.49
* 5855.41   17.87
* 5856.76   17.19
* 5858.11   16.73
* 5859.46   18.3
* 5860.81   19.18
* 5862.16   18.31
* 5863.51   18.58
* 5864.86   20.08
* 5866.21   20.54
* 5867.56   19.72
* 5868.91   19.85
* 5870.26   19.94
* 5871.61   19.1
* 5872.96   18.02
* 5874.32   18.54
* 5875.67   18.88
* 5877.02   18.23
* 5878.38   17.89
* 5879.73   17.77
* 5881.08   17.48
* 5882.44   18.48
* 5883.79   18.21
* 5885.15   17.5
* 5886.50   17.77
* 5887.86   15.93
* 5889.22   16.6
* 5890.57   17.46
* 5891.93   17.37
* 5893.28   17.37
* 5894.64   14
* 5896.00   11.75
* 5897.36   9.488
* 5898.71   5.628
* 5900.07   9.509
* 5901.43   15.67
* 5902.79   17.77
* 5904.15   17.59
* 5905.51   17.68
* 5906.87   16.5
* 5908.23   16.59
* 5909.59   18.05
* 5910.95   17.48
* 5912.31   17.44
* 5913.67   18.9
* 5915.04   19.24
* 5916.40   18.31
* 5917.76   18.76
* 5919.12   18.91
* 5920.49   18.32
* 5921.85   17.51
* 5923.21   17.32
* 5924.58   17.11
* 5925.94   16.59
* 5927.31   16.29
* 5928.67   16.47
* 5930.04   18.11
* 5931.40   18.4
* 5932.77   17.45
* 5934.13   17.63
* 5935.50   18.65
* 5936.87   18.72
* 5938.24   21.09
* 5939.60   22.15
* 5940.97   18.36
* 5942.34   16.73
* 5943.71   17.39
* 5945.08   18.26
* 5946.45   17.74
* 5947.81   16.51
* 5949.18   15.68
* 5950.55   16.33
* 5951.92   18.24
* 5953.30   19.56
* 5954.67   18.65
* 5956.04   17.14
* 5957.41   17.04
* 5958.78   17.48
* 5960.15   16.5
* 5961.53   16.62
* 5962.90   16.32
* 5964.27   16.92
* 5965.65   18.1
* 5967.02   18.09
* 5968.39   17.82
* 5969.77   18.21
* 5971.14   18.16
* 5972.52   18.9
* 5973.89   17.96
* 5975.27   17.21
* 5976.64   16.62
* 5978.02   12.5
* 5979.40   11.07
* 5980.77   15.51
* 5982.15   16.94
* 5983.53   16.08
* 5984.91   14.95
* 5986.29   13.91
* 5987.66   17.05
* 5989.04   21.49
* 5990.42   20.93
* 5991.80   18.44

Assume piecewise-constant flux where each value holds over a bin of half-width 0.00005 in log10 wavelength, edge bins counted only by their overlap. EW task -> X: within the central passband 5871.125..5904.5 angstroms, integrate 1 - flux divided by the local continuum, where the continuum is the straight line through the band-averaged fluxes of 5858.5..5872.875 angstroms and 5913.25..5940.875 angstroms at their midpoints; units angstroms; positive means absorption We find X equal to 4.9 angstroms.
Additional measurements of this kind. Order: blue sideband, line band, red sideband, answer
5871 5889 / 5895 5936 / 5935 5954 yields 3.69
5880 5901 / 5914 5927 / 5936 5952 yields -0.96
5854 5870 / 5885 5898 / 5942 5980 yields 2.00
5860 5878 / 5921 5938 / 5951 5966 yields 0.35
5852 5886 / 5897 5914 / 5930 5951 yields 2.80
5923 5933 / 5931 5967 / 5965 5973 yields -0.27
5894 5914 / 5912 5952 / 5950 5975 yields -4.37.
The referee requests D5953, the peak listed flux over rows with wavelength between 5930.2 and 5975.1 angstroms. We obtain 22.15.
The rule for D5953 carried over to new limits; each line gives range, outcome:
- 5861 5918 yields 20.54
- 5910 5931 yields 19.24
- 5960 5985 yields 18.9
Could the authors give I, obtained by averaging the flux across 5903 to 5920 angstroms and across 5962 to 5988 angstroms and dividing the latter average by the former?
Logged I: 0.9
